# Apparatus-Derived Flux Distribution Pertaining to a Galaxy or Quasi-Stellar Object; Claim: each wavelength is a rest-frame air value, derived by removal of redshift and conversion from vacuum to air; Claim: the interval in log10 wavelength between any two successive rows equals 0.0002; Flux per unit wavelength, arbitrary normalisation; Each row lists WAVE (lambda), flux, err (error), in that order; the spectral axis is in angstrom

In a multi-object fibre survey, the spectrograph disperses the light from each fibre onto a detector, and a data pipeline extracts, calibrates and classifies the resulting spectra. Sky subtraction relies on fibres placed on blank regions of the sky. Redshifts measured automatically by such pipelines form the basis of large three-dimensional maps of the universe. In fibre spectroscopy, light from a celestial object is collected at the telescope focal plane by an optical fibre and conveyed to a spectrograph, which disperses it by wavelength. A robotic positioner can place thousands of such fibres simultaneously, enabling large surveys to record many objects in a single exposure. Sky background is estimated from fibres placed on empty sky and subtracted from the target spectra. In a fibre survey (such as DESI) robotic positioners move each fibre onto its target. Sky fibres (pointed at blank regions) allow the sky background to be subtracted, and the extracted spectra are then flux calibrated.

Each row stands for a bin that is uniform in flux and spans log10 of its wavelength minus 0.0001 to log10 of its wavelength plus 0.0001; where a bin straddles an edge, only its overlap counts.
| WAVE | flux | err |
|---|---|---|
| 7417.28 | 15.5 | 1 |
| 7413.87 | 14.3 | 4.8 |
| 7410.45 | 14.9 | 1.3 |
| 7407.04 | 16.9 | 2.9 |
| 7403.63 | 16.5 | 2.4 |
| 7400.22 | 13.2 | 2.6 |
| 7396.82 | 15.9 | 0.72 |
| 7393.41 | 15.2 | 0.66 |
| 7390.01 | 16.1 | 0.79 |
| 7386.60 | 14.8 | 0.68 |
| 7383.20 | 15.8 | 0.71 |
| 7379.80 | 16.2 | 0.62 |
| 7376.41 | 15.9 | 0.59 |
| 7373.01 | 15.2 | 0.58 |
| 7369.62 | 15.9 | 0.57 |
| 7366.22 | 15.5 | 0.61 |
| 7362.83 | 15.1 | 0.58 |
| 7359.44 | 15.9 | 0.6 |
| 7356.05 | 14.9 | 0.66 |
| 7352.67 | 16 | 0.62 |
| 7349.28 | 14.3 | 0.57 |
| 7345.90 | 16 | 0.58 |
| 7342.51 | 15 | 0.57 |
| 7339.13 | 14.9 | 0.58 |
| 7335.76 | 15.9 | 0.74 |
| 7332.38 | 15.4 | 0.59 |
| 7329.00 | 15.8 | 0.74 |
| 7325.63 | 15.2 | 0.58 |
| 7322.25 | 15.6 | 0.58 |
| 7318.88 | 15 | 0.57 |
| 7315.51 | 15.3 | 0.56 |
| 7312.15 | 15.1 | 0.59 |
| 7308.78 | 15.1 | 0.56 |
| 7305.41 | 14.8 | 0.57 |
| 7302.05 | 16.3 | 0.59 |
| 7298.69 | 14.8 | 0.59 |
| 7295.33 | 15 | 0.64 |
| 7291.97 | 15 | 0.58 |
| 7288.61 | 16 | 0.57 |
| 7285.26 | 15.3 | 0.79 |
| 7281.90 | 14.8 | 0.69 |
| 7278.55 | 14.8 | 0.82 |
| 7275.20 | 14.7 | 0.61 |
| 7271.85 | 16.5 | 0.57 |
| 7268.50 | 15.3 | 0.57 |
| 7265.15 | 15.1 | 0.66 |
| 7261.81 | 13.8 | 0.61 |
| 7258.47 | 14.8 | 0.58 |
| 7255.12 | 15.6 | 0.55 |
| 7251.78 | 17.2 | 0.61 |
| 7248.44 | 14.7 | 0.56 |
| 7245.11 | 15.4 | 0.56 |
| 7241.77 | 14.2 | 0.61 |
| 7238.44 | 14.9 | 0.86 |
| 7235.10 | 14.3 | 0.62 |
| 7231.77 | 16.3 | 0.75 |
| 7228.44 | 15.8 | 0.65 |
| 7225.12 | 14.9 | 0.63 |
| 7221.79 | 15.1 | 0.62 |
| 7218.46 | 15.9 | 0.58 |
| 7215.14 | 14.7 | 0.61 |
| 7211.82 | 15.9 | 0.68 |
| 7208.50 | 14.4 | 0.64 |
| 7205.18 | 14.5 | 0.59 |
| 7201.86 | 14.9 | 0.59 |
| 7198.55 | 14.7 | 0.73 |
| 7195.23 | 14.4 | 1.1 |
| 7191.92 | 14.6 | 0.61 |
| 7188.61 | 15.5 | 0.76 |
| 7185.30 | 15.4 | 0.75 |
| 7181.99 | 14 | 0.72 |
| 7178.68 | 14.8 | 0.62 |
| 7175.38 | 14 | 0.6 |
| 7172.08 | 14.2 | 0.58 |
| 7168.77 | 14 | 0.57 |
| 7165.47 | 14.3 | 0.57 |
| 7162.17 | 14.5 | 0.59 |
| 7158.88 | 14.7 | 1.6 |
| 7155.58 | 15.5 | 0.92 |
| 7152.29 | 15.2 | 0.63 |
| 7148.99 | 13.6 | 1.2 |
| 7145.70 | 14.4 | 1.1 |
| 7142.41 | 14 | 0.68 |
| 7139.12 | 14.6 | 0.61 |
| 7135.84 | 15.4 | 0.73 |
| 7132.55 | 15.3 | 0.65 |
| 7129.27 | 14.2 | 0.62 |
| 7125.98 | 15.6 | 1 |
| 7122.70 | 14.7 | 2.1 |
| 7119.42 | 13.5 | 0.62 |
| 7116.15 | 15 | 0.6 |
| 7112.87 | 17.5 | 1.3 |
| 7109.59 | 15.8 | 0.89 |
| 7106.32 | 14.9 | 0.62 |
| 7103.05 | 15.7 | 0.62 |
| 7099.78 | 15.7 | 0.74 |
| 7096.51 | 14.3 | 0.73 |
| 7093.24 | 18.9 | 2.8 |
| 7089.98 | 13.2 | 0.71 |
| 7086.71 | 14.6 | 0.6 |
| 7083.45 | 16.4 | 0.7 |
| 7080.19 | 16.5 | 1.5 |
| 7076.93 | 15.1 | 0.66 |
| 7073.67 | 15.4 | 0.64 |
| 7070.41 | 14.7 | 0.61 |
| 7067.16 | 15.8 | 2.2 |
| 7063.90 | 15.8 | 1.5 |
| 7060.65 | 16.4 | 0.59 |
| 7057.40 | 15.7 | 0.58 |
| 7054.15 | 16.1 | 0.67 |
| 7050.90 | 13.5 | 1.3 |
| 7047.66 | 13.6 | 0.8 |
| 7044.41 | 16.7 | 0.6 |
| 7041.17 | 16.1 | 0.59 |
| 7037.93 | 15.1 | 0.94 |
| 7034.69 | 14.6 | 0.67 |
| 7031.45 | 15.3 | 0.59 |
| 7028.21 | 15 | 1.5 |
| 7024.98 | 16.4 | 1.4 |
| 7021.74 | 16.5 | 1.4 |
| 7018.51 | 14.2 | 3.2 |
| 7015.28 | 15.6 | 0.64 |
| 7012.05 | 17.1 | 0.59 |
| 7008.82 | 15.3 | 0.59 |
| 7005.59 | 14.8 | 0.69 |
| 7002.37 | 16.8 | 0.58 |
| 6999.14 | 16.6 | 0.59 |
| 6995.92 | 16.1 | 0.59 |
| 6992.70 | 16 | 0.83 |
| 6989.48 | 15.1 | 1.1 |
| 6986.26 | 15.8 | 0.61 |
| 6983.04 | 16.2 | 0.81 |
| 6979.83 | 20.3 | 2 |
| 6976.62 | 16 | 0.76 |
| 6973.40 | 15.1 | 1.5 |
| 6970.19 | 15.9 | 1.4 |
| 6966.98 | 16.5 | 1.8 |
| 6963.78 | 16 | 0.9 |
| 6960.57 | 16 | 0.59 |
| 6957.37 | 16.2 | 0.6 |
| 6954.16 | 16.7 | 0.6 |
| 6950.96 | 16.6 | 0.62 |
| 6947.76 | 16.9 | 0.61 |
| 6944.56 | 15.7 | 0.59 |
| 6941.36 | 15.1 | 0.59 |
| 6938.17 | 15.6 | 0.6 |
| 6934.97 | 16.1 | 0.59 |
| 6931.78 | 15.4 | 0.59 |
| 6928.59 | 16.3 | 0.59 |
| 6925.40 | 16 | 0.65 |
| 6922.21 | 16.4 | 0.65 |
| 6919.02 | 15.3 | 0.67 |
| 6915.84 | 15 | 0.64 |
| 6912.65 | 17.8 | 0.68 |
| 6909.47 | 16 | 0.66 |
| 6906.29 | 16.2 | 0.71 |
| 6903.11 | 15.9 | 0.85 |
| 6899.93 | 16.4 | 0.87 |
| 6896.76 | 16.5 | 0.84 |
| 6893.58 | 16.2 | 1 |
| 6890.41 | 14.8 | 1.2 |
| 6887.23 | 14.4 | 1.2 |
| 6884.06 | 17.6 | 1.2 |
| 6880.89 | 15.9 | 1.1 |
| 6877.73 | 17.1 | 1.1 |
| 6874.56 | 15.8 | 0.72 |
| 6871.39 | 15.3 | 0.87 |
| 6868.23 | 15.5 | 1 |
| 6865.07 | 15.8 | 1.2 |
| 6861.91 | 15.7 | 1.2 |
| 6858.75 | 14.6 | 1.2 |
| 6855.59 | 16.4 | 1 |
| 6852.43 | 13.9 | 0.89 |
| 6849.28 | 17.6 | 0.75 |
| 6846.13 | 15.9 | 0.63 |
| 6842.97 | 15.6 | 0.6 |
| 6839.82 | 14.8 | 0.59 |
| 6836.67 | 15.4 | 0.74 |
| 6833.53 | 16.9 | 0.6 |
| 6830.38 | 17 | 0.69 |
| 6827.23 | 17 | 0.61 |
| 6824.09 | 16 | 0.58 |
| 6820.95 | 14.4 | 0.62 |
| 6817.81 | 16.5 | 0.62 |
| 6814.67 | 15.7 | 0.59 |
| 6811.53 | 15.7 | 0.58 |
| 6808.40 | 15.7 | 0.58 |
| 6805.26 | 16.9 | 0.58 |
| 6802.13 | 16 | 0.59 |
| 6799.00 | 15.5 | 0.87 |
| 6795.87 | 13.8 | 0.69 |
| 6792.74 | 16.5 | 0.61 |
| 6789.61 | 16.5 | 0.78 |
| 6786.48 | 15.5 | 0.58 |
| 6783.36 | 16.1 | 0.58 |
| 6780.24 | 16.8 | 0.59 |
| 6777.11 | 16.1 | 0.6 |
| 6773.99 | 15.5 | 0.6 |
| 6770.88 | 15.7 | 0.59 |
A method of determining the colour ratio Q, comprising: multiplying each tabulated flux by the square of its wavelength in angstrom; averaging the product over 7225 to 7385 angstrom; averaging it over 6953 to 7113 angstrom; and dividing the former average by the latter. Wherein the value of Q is 1.05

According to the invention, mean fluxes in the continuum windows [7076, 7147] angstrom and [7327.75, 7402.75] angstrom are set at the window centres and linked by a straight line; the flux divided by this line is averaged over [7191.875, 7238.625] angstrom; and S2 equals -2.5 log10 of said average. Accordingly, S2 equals 0.02 mag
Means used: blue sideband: 15.2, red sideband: 15.4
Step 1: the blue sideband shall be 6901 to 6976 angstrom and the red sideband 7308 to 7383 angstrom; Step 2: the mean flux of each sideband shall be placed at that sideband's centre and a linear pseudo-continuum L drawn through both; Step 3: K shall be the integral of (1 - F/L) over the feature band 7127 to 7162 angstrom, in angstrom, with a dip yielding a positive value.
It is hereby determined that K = 2.3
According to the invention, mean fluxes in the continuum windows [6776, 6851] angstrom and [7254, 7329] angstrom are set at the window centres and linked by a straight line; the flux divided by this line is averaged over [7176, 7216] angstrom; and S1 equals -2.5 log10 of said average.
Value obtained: 0.04 mag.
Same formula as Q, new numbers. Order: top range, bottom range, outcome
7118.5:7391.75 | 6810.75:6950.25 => 1.05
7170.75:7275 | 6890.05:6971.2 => 1.02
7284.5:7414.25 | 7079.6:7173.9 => 1.09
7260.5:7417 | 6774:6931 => 1.10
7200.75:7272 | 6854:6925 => 1.05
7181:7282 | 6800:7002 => 1.03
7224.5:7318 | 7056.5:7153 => 1.04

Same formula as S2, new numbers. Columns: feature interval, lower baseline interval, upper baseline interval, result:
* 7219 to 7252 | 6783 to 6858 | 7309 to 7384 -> 0.02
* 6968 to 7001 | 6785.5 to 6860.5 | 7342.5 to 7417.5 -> -0.04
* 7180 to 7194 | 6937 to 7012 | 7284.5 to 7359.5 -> 0.06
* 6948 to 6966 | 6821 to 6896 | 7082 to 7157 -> -0.05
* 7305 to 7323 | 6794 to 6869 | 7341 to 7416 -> 0.02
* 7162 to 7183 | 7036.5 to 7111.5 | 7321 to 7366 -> 0.09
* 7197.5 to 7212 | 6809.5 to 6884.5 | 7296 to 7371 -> 0.05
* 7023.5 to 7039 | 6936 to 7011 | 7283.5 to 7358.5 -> 0.05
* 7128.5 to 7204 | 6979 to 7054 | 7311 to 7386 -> 0.07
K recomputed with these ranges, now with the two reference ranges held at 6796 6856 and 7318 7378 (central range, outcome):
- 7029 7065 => 0.8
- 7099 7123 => 0.4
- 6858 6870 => 0.3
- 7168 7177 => 0.9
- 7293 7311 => 0.3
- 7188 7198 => 0.5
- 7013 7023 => 0.1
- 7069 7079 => 0.3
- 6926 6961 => -0.6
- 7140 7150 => 1.0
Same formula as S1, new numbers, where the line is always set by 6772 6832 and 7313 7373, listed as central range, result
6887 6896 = 0.04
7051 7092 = 0.02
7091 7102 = -0.03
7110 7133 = 0.03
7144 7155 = 0.08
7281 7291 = 0.00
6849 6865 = 0.03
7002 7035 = 0.01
